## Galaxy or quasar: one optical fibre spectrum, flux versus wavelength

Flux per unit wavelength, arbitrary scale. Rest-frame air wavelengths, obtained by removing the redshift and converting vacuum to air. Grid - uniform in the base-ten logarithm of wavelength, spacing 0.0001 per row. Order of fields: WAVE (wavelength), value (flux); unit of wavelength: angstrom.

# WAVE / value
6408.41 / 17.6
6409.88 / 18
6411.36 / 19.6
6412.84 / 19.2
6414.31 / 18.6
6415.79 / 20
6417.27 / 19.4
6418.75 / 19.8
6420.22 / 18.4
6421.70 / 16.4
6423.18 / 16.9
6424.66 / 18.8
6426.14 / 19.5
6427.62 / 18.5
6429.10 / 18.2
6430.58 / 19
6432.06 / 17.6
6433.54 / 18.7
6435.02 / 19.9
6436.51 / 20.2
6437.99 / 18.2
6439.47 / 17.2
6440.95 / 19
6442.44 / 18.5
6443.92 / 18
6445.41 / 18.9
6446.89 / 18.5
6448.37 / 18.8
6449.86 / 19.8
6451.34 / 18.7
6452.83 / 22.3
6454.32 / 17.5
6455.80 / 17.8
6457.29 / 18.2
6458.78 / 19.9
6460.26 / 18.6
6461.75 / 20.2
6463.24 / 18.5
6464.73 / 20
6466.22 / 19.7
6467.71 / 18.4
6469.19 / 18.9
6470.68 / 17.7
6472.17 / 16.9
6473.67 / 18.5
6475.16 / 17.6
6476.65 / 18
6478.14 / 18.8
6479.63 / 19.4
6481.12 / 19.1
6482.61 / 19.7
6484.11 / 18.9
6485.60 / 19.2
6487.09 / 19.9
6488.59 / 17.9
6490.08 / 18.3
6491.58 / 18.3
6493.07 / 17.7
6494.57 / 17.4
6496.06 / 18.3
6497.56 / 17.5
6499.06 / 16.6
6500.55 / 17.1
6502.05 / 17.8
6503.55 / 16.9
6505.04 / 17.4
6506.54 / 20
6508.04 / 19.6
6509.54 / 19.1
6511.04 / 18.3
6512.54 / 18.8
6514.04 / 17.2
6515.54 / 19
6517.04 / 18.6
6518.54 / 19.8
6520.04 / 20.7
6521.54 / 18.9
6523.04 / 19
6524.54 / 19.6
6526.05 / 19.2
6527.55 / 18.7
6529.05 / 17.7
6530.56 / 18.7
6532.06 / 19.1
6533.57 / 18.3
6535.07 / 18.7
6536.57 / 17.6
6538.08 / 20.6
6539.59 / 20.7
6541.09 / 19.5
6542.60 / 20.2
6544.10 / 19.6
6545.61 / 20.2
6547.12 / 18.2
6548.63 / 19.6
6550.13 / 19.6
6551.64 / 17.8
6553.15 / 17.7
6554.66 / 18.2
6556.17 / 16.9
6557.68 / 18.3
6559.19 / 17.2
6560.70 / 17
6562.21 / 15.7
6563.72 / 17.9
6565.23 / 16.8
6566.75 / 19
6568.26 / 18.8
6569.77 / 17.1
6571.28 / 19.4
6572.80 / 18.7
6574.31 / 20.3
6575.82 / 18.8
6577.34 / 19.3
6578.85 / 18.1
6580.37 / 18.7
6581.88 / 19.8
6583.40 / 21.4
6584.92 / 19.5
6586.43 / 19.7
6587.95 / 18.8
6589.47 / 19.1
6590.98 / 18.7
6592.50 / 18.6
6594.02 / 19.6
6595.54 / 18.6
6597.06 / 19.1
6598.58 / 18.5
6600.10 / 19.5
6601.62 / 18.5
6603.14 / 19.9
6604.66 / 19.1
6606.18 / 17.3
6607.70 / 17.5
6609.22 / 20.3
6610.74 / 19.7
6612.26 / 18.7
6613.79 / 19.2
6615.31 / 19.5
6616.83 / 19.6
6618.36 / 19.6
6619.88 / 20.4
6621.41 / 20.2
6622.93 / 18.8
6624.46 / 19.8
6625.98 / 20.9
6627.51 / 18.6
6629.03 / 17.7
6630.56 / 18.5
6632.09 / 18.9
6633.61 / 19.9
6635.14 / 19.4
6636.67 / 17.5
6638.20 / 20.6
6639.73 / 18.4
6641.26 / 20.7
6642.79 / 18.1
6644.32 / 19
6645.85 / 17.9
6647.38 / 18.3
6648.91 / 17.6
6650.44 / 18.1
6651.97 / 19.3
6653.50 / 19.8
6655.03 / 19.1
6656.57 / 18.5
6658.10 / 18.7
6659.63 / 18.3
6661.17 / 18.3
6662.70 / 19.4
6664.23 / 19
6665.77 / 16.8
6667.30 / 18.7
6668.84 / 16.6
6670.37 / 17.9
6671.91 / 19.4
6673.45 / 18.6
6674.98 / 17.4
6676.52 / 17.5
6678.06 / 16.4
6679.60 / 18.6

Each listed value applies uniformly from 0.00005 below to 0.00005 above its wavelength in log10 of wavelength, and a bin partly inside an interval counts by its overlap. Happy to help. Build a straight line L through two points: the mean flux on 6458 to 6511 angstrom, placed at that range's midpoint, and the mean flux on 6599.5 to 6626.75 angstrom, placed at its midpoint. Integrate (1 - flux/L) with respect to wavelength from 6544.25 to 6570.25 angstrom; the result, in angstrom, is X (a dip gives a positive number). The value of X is 1.29 angstrom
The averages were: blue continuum 18.5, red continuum 19.4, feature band 18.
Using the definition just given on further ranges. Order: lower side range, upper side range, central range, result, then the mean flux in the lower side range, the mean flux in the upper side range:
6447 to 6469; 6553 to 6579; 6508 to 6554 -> -1.52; 19.1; 18.1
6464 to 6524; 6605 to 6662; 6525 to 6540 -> -0.20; 18.5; 19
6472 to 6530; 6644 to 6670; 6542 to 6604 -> -0.90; 18.5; 18.4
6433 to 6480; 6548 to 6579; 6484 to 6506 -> 0.76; 18.8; 18.2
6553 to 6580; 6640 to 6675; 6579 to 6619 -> -2.01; 18.1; 18.5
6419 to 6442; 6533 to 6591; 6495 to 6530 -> 0.27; 18.5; 18.8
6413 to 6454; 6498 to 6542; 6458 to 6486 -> -0.10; 18.8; 18.7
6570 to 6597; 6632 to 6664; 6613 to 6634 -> -0.45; 19.2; 18.9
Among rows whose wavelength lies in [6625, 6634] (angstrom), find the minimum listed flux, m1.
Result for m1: 17.7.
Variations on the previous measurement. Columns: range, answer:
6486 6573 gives 15.7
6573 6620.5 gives 17.3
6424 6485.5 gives 16.9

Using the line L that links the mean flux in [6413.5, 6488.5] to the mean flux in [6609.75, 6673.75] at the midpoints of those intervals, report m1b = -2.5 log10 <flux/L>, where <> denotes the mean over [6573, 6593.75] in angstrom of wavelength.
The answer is -0.02 mag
